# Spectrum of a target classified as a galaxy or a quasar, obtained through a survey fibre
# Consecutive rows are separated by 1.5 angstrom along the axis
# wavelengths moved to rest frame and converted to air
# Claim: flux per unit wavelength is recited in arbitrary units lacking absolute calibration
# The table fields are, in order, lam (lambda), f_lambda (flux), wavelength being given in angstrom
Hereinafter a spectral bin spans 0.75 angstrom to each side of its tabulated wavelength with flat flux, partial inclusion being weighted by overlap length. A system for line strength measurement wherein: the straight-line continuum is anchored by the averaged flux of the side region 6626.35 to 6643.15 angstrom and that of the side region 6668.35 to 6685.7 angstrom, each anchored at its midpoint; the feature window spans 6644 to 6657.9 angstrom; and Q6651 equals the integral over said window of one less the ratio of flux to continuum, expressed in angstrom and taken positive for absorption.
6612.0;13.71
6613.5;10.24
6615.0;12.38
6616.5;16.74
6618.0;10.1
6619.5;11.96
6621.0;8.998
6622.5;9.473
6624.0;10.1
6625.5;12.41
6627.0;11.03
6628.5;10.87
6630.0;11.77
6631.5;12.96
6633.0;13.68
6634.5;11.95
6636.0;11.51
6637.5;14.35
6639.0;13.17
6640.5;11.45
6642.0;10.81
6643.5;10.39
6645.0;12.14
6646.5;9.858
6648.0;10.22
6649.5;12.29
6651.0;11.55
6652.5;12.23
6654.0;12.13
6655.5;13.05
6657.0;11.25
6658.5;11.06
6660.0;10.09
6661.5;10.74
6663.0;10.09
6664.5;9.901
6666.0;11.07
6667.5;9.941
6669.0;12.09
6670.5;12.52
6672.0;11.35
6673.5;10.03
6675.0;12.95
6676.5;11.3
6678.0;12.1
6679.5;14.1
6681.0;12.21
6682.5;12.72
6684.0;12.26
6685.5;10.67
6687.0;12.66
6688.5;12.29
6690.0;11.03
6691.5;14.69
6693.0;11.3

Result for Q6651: 0.6 angstrom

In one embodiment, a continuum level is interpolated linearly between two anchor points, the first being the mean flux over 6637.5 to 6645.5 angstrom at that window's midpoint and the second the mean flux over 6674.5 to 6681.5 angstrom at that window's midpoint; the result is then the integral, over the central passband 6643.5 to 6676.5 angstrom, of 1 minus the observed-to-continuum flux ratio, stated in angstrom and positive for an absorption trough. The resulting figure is 2.5 angstrom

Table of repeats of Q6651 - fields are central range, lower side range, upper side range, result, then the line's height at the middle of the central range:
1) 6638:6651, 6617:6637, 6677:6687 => 0.4 angstrom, 11.7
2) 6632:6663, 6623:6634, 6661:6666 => -1.9 angstrom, 11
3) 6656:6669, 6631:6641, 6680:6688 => 1.9 angstrom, 12.4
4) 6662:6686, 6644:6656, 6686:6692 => 1.2 angstrom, 12.2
